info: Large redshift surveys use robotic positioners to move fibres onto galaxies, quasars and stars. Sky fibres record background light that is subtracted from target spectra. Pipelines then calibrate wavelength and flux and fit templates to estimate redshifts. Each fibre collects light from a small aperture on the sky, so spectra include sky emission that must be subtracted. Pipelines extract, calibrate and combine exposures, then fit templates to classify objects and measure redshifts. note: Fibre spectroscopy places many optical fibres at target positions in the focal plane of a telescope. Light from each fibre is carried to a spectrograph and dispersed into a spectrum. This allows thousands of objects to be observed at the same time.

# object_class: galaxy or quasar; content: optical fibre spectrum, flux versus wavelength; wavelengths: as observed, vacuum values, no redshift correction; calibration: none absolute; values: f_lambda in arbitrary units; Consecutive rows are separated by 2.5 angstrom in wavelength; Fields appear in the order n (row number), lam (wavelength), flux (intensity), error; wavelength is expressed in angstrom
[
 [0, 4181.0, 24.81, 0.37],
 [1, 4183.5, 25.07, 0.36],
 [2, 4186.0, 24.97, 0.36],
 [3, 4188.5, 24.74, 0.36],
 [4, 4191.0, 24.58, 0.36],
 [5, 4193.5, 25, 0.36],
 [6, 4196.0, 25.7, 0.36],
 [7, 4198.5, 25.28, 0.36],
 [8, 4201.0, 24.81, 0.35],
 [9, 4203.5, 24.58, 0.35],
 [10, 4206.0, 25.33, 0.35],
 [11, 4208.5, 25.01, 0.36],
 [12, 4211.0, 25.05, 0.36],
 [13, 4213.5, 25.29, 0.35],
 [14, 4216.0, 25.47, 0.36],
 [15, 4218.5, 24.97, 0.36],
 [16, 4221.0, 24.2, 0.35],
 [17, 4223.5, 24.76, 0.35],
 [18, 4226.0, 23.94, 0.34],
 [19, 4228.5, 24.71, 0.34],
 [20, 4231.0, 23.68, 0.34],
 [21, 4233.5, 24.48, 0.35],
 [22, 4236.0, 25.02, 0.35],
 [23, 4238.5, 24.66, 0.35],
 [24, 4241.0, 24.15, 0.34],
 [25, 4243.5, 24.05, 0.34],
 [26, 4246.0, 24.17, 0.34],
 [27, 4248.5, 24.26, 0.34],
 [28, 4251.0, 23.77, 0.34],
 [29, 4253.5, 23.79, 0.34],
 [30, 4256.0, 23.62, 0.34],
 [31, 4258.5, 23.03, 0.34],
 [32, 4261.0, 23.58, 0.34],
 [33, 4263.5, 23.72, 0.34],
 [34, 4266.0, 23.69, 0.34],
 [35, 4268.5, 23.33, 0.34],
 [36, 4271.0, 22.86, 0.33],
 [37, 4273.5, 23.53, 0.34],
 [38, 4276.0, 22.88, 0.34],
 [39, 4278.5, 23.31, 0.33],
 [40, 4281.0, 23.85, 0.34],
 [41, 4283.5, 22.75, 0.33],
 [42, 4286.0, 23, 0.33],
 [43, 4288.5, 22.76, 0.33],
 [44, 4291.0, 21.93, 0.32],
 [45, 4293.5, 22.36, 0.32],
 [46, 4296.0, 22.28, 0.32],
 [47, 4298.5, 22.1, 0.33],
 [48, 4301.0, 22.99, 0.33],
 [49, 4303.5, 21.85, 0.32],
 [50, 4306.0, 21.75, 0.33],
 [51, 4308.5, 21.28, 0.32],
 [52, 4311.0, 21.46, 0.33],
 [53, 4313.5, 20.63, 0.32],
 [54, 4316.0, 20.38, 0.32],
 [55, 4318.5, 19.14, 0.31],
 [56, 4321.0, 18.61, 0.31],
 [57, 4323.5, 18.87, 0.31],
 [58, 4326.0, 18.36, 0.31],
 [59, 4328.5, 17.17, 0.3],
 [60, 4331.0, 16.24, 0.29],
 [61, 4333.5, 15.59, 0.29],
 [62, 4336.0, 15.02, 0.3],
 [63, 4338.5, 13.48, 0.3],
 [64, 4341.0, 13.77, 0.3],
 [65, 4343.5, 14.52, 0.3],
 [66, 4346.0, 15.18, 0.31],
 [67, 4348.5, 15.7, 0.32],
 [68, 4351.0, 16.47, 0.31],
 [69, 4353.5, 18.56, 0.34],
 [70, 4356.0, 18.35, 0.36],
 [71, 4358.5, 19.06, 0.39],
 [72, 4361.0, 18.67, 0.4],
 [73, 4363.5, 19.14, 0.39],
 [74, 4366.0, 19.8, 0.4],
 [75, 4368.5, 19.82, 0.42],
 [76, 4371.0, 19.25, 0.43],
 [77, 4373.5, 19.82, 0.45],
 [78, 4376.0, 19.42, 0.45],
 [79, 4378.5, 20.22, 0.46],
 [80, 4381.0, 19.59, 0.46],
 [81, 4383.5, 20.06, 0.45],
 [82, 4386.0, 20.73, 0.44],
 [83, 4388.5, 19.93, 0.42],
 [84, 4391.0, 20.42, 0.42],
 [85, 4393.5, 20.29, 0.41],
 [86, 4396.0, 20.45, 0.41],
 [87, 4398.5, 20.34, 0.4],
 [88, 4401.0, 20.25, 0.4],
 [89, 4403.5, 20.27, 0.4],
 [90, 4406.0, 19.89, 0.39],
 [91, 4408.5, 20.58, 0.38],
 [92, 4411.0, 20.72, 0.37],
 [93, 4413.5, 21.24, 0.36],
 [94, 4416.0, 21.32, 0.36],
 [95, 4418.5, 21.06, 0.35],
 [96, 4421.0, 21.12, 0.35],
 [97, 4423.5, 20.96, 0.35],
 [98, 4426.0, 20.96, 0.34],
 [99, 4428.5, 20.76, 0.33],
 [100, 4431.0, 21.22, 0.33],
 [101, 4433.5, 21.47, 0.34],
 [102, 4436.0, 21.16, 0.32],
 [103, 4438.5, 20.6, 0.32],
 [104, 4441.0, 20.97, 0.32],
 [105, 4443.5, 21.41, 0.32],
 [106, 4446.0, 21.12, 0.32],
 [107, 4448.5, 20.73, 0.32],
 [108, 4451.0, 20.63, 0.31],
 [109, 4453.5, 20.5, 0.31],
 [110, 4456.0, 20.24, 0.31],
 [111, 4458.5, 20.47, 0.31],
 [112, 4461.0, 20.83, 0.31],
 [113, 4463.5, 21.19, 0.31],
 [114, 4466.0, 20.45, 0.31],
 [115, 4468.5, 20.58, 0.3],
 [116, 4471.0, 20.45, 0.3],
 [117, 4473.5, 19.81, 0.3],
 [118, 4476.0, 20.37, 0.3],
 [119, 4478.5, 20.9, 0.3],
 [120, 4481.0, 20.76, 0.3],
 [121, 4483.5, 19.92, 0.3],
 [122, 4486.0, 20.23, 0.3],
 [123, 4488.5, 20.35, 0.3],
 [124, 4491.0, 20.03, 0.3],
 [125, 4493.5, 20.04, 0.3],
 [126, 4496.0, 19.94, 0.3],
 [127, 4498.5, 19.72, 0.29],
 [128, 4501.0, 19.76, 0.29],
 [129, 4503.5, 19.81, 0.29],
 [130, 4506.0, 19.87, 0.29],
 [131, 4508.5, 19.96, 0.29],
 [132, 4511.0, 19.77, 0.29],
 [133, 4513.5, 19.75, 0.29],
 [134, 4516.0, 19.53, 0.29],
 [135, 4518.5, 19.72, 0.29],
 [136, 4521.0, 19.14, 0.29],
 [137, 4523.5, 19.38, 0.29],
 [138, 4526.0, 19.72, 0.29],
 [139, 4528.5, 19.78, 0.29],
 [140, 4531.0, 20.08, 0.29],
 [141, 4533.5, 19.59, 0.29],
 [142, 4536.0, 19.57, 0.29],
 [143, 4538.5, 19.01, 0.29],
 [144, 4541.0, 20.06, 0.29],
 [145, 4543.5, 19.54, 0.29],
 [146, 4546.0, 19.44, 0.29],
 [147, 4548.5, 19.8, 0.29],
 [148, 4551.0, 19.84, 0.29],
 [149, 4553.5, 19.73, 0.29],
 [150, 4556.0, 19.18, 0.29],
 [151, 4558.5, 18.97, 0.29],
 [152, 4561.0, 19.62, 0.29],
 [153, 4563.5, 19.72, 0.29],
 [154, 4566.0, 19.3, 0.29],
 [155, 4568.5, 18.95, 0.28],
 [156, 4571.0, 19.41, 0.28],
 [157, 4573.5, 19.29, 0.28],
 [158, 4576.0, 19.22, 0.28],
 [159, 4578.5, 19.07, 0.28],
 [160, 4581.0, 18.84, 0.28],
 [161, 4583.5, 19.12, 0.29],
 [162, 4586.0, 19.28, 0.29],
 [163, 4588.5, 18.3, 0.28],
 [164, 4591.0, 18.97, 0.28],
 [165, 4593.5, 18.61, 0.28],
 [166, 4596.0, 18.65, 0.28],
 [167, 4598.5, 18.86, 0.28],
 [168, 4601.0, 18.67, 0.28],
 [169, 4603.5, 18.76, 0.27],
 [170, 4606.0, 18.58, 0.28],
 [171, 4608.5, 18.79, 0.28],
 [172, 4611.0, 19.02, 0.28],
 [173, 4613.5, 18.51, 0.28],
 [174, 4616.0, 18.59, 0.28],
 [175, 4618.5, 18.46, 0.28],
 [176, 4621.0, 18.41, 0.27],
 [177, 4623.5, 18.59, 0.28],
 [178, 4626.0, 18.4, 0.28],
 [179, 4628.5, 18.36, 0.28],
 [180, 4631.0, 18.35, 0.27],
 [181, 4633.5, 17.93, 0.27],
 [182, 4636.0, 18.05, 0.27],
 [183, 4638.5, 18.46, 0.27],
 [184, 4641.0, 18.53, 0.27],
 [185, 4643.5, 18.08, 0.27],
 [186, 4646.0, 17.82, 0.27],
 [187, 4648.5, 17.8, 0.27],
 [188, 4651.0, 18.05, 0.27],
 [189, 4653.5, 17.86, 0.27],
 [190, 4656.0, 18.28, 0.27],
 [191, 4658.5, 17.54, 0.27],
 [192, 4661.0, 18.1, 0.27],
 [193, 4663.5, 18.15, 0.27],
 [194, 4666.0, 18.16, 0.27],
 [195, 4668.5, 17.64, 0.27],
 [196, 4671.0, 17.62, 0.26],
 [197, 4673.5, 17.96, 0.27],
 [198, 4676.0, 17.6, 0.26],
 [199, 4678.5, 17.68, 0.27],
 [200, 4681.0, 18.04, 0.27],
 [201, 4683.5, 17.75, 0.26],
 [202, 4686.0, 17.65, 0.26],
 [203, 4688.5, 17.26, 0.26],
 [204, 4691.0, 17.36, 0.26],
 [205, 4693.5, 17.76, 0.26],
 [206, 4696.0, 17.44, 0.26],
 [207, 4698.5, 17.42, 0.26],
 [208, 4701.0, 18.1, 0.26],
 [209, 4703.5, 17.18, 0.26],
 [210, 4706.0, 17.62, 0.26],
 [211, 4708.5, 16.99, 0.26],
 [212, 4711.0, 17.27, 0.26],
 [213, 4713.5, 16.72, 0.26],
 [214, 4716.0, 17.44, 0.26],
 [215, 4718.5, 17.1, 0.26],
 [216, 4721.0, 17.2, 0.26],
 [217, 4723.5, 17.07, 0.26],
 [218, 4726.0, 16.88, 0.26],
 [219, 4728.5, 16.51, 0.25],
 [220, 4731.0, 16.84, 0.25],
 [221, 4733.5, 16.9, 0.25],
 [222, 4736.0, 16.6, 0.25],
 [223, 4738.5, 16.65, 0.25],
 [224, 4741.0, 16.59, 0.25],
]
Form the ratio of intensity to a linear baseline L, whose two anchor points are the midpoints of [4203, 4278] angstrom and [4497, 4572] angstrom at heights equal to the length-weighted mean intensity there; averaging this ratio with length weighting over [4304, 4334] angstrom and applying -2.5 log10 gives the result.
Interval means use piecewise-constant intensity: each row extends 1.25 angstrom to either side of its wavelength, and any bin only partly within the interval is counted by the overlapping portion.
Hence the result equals 0.19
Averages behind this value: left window 24.2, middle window 19.3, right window 19.6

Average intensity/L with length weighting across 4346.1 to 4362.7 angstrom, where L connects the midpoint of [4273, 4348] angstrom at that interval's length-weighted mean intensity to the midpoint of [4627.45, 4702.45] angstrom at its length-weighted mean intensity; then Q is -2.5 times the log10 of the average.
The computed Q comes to 0.11 mag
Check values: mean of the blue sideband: 19.8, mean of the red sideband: 17.9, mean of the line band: 17.7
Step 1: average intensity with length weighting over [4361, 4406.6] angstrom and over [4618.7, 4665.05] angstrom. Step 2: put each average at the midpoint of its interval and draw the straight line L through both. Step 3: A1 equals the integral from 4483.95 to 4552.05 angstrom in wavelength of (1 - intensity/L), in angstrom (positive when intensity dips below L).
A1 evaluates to -2.6 angstrom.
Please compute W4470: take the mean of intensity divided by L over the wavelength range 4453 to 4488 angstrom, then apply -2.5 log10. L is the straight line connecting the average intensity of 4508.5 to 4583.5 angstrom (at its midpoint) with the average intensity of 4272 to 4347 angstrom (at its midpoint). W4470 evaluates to -0.05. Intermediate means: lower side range 19.9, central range 20.5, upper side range 19.5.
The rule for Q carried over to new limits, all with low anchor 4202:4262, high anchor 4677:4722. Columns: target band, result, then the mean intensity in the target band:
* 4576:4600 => 0.013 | 18.9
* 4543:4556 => 0.003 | 19.6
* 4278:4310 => 0.049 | 22.5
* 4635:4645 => 0.003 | 18.3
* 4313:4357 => 0.327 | 16.9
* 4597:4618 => 0.006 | 18.7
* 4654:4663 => 0.005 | 18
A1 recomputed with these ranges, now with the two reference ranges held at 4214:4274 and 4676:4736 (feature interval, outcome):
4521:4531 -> 0.2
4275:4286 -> 0.2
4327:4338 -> 3.3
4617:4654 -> 0.2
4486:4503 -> 0.4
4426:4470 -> 0.5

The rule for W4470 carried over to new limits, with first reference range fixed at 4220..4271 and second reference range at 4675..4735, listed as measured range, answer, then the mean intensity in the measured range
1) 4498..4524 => 0.03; 19.7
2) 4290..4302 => 0.04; 22.3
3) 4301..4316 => 0.08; 21.4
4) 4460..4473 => 0.01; 20.6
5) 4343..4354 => 0.37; 16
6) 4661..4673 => 0.00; 17.9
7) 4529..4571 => 0.00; 19.5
